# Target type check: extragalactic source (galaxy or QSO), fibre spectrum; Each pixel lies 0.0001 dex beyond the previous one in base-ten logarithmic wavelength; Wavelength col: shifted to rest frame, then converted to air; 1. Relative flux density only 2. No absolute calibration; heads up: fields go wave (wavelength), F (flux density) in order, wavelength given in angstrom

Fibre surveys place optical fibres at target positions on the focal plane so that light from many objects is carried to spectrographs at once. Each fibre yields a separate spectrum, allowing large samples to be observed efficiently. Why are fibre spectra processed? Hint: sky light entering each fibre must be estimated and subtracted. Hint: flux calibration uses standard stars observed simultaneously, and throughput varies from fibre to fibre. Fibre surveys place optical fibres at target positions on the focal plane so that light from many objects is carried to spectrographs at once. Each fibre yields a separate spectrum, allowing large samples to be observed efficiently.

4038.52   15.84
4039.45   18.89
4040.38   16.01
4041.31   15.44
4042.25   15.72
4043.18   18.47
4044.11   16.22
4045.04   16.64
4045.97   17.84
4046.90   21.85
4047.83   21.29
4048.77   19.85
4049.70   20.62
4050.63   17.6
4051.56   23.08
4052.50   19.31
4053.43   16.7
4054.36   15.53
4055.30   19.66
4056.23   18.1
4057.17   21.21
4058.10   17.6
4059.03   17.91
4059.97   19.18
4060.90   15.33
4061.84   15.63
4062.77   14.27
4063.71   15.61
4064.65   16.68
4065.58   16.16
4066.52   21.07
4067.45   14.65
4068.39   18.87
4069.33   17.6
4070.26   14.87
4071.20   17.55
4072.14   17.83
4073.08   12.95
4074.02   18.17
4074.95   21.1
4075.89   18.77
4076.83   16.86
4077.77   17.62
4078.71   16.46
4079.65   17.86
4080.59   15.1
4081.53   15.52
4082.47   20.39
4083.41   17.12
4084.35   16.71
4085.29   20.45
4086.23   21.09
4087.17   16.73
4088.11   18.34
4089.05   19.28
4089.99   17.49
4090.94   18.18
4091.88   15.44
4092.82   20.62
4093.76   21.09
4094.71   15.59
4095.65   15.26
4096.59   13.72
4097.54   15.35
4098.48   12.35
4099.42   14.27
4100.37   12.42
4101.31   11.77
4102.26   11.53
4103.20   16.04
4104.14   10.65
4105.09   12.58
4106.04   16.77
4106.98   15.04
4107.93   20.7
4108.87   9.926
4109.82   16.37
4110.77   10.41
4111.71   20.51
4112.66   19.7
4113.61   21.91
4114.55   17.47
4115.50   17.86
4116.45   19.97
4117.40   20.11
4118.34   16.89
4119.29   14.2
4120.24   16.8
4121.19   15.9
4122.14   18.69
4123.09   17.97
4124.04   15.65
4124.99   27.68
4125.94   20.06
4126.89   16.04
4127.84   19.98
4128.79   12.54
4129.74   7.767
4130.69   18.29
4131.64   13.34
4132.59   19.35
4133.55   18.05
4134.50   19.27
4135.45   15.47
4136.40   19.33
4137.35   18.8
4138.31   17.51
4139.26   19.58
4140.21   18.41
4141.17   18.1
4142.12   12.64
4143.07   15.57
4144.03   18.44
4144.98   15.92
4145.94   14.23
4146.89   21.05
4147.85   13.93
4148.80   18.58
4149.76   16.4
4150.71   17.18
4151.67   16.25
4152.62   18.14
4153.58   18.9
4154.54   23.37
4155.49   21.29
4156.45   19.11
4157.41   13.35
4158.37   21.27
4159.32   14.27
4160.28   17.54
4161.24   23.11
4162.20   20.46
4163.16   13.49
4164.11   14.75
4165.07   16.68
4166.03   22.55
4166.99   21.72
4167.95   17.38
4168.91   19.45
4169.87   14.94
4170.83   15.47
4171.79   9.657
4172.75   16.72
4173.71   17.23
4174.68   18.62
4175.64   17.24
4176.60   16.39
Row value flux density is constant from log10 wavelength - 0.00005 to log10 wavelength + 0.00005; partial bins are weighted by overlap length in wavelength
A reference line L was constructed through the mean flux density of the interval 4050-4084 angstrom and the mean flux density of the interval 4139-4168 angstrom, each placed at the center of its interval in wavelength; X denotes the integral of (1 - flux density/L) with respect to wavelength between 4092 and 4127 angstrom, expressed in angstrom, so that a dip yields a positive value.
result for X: 2.4 angstrom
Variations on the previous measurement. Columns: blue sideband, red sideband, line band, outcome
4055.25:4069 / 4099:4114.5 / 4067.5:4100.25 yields -1.8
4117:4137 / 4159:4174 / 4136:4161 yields -0.6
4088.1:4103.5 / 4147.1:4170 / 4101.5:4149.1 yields 0.1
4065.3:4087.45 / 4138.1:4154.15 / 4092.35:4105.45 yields 2.2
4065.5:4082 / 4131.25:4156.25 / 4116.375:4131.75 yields 0.3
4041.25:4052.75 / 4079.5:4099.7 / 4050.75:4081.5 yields 1.1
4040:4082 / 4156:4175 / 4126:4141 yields 0.4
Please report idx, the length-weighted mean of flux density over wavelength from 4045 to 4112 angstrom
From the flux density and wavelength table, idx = 17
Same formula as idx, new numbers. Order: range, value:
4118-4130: 17.1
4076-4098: 17.5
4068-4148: 16.9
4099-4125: 16.2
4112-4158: 17.7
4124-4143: 17.4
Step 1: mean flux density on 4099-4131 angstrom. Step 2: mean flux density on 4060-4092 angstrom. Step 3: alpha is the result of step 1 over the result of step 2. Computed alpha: 0.94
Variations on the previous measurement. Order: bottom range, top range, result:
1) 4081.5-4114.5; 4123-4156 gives 1.07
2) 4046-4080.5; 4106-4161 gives 0.97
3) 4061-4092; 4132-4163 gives 1.03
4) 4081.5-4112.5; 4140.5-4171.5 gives 1.10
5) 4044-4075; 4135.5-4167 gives 1.00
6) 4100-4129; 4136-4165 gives 1.06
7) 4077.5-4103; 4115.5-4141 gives 1.06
